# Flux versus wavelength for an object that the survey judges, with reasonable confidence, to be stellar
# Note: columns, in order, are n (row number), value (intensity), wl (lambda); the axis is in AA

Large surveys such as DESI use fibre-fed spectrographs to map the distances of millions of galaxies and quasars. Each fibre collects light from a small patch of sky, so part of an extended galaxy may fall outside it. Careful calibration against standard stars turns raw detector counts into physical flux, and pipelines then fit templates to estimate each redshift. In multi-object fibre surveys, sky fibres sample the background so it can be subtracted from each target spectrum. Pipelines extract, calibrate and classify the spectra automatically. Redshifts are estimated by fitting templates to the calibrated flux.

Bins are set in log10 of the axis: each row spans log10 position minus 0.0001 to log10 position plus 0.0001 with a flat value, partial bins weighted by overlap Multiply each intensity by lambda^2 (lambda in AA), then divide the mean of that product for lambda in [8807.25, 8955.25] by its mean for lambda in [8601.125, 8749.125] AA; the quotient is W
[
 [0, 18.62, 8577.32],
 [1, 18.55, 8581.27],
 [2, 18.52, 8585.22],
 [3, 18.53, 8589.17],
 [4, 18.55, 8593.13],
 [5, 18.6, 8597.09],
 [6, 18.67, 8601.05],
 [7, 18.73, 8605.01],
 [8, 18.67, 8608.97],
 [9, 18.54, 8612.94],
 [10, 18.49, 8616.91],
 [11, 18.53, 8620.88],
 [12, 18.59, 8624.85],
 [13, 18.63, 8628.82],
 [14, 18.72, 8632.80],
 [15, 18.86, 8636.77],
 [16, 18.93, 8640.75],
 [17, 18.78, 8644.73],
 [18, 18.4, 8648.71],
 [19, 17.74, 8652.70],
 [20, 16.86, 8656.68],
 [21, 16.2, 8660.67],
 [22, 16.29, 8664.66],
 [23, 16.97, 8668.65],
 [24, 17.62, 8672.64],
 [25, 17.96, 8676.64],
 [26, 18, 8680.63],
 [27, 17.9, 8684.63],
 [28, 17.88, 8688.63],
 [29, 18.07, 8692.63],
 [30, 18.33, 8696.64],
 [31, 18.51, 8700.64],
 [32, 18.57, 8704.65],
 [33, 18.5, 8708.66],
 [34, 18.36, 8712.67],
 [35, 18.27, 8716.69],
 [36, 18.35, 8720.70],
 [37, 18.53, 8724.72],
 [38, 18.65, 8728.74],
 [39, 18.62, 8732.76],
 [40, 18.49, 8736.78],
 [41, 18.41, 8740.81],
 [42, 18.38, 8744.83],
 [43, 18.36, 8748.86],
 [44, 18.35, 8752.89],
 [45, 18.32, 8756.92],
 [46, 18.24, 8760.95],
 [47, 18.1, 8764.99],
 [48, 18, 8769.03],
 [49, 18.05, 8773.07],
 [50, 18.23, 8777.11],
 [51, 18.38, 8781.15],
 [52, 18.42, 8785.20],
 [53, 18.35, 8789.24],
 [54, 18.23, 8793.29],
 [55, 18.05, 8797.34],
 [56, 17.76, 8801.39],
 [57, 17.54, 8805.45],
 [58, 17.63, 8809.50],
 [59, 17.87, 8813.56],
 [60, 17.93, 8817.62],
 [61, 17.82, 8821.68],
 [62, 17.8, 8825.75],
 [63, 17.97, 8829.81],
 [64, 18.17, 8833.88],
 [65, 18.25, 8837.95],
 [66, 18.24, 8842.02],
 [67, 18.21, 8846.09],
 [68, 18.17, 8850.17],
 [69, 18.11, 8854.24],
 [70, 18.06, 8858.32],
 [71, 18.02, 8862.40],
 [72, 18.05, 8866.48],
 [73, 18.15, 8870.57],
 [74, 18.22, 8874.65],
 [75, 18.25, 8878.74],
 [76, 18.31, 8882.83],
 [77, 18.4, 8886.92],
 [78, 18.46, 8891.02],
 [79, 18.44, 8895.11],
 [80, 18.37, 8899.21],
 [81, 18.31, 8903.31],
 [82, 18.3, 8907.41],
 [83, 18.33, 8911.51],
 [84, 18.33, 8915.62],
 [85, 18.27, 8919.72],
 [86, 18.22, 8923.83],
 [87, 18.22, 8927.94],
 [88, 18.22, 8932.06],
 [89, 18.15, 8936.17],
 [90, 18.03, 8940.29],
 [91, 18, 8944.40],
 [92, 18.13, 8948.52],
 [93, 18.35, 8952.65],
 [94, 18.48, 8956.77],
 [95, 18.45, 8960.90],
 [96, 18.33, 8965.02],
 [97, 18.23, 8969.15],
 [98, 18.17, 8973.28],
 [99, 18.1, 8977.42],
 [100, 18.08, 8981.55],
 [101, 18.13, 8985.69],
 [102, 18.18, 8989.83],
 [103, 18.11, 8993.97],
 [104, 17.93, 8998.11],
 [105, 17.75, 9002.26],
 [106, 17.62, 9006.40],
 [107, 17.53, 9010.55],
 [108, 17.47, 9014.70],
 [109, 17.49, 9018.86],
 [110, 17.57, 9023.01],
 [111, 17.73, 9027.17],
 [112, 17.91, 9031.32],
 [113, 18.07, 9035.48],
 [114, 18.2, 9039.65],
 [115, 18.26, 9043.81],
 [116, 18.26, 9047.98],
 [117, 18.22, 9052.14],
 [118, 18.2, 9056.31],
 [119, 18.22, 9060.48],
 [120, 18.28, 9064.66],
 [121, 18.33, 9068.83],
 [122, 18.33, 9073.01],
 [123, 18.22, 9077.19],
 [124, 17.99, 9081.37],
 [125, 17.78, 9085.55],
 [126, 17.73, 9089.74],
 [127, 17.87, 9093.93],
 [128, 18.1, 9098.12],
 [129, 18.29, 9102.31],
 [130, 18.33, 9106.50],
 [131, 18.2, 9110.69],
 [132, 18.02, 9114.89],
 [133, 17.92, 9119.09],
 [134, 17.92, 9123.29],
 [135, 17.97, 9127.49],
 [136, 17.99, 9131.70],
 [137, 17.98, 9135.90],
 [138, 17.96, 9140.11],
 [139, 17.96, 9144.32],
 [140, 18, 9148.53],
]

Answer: 1.0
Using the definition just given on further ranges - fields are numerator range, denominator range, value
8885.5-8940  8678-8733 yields 1.05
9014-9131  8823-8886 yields 1.04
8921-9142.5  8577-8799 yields 1.07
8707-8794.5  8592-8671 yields 1.04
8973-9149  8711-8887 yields 1.05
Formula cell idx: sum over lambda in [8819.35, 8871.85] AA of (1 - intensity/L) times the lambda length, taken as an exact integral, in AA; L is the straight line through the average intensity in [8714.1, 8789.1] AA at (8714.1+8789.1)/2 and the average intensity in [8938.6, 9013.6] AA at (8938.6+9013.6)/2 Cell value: 0.4 AA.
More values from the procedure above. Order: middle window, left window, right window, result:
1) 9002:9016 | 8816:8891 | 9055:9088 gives 0.44 AA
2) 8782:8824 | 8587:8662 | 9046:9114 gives 0.74 AA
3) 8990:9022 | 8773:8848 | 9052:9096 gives 0.64 AA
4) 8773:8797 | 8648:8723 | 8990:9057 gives -0.58 AA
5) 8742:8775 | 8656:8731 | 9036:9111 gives -0.52 AA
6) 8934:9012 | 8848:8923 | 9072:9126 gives 0.31 AA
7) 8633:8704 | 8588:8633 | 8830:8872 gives 2.34 AA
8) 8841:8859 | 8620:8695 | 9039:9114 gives -0.12 AA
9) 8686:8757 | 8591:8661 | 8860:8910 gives -0.09 AA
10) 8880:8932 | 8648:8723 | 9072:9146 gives -1.15 AA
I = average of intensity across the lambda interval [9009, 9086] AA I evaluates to 18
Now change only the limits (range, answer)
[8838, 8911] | 18.2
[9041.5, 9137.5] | 18.1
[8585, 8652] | 18.6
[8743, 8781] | 18.2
